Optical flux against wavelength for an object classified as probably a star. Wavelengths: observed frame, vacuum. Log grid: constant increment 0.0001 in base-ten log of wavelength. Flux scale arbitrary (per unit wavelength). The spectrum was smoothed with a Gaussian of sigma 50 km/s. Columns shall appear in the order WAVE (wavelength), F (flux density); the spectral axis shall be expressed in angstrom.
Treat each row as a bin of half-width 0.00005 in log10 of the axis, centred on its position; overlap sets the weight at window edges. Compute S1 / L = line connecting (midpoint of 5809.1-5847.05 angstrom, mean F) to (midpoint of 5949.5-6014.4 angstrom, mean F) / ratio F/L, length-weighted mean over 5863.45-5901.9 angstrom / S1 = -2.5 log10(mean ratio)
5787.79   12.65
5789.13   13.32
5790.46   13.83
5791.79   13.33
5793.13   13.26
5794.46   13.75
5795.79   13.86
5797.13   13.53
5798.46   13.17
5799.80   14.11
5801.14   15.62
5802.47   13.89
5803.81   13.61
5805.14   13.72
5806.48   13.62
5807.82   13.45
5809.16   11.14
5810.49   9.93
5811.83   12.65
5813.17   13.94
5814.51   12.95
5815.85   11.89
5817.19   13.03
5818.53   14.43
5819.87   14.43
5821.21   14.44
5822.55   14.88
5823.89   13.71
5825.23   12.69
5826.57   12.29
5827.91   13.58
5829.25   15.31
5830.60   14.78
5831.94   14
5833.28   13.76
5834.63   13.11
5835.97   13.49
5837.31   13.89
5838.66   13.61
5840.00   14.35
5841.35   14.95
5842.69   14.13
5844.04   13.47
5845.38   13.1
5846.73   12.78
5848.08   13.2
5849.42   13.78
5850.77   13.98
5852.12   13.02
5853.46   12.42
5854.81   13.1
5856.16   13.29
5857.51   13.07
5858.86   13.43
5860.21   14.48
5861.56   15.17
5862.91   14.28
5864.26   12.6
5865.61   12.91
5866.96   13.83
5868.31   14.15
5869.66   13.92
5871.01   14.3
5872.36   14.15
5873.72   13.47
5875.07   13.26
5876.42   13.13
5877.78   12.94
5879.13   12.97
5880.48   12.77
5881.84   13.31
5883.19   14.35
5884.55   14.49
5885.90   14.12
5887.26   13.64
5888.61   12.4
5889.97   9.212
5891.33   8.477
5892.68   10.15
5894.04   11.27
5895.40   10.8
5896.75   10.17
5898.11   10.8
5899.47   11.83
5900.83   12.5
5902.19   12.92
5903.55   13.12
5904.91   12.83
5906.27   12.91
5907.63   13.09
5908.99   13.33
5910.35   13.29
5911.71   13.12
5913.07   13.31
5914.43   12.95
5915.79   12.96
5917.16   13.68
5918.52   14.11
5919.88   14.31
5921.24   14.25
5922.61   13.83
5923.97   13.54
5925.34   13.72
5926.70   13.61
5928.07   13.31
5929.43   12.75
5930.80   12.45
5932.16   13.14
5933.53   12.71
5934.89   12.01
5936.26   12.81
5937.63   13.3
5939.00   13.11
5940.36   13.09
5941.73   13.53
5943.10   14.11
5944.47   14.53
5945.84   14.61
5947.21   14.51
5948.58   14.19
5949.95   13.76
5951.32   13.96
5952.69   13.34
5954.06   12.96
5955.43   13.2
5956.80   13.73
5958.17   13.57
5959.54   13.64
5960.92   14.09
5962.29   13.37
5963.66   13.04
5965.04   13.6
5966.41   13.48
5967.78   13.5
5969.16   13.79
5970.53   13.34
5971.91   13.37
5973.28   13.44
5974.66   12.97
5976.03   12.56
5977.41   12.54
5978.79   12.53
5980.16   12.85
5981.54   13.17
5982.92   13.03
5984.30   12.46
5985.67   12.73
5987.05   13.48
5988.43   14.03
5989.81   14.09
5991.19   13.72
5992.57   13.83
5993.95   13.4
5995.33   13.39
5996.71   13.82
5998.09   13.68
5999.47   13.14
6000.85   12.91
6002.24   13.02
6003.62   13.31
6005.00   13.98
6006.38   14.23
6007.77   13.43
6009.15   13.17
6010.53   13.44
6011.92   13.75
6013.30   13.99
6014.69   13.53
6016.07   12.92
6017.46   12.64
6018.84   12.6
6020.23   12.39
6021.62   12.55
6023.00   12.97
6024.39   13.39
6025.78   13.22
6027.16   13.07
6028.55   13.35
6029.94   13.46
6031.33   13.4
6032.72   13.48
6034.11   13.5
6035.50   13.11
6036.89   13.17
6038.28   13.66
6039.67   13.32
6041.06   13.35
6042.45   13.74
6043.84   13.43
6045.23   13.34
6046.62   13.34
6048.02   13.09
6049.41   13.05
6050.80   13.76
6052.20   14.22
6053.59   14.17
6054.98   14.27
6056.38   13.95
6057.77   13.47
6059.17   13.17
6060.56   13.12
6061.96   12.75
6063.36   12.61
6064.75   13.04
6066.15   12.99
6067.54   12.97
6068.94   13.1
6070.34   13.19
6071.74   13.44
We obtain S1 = 0.08 mag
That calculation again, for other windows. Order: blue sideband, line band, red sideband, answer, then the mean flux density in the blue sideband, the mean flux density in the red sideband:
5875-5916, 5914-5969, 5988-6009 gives -0.05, 12.4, 13.6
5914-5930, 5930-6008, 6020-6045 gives 0.01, 13.6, 13.3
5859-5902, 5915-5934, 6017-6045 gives -0.05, 12.8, 13.2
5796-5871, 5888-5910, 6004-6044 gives 0.16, 13.6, 13.3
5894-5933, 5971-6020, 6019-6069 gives -0.01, 12.9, 13.3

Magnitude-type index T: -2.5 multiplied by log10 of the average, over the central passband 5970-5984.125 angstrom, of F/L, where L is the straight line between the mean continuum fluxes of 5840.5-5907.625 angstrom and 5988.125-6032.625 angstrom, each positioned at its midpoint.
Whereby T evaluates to 0.03 mag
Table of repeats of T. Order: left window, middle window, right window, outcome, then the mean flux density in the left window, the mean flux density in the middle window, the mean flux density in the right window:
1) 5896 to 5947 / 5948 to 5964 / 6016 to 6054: -0.03 mag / 13.1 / 13.6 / 13.3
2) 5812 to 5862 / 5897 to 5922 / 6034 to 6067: 0.04 mag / 13.7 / 13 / 13.4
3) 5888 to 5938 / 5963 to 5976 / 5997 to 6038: -0.03 mag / 12.6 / 13.4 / 13.3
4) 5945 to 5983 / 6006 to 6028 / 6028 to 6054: 0.02 mag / 13.4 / 13.2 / 13.5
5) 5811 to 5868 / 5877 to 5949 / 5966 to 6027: 0.04 mag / 13.6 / 12.9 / 13.3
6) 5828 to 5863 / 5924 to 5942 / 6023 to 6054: 0.05 mag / 13.8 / 13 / 13.4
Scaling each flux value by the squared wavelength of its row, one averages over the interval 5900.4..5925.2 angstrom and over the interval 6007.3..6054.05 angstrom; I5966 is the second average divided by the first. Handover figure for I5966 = 1.0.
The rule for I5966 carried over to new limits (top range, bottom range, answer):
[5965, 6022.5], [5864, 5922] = 1.07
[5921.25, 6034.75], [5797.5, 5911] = 1.06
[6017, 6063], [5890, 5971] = 1.06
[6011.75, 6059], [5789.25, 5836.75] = 1.07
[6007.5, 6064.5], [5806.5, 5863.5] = 1.06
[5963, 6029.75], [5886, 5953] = 1.06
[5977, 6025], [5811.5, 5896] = 1.05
